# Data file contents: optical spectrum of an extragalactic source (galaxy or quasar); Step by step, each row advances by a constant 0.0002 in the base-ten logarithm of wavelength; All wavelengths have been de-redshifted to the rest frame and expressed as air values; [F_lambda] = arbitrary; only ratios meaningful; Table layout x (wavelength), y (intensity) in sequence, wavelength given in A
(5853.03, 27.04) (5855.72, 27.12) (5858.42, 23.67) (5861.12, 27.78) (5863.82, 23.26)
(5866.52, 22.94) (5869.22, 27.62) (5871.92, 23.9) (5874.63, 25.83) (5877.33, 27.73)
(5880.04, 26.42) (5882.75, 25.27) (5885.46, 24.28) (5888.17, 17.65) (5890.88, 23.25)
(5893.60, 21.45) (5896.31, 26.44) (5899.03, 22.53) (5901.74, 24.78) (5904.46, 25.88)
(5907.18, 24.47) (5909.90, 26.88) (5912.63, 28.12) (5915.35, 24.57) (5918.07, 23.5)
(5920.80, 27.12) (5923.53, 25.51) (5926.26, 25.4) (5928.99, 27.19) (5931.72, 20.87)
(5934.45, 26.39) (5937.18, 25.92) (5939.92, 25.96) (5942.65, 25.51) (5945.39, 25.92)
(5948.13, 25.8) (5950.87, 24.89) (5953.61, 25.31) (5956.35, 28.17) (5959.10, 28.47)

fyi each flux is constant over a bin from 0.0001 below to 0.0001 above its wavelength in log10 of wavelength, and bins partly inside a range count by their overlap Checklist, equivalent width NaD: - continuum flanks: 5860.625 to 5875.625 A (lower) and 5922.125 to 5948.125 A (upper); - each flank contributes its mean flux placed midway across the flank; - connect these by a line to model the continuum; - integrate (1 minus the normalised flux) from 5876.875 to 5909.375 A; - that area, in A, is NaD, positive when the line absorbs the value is 1.4 A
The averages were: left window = 25.1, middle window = 24.1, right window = 25.4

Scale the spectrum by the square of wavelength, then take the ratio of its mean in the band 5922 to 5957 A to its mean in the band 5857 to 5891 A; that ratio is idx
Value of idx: 1.06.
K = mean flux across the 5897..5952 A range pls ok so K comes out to 25.4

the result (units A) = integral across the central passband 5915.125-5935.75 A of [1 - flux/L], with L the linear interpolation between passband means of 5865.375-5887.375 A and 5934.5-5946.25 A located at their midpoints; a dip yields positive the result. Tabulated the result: 0.5 A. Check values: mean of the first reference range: 25.3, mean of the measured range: 25.1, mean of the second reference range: 25.9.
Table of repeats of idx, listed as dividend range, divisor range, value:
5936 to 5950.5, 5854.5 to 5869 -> 1.05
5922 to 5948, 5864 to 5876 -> 1.04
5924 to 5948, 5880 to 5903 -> 1.10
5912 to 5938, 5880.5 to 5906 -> 1.09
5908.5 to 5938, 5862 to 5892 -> 1.06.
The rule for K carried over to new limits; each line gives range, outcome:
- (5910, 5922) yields 25.9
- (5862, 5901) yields 24.2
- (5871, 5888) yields 25.1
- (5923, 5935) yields 25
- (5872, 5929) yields 24.9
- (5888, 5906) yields 23.5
